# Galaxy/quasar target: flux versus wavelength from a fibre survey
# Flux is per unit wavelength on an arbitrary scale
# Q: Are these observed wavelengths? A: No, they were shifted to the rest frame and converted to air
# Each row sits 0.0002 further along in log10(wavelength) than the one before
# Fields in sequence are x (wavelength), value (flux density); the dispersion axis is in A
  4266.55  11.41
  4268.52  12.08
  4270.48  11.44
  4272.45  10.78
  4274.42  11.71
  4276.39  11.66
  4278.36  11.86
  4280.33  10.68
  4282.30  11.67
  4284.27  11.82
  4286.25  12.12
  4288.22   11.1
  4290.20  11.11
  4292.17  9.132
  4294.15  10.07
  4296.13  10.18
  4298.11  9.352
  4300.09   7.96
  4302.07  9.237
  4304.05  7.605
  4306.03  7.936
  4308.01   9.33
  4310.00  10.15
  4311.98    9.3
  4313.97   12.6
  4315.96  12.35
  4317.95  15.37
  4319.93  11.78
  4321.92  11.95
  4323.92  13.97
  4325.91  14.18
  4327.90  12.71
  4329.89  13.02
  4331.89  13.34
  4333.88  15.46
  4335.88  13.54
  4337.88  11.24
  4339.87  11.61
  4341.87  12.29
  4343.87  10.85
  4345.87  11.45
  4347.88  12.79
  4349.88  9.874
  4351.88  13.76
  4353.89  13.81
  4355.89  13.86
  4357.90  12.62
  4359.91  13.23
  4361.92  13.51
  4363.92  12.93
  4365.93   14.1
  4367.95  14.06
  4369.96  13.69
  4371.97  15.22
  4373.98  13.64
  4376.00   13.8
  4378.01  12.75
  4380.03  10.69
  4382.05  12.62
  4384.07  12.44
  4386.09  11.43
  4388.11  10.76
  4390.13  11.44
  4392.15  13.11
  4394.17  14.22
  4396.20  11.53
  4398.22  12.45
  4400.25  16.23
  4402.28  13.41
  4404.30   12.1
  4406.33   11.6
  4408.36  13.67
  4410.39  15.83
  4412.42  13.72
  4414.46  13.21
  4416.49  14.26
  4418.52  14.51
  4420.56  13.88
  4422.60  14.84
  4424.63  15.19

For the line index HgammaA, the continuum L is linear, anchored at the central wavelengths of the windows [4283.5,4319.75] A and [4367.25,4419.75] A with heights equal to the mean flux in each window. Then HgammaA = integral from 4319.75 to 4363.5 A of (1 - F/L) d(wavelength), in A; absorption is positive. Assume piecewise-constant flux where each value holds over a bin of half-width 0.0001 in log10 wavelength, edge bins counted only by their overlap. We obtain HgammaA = -4.5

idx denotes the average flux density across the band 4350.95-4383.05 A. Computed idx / 13.4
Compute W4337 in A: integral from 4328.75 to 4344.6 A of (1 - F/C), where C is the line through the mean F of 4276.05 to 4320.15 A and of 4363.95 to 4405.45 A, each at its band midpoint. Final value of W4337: -1.4 A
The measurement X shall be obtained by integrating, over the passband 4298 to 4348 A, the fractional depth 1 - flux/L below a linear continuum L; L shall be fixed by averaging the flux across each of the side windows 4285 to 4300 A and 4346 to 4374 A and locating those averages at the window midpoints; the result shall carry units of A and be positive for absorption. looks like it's 0.35 A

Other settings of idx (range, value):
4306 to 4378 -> 12.7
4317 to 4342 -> 13.1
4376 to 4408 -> 12.5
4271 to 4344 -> 11.4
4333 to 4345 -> 12.5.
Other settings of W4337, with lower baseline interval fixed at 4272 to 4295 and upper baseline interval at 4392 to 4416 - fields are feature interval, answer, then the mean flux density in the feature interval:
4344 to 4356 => 0.1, 12.4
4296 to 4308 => 3.0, 8.66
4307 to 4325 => -0.1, 11.9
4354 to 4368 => -0.9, 13.5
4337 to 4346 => 0.6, 11.5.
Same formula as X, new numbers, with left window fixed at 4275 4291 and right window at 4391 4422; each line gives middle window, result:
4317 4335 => -1.9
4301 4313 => 3.0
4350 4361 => -0.4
